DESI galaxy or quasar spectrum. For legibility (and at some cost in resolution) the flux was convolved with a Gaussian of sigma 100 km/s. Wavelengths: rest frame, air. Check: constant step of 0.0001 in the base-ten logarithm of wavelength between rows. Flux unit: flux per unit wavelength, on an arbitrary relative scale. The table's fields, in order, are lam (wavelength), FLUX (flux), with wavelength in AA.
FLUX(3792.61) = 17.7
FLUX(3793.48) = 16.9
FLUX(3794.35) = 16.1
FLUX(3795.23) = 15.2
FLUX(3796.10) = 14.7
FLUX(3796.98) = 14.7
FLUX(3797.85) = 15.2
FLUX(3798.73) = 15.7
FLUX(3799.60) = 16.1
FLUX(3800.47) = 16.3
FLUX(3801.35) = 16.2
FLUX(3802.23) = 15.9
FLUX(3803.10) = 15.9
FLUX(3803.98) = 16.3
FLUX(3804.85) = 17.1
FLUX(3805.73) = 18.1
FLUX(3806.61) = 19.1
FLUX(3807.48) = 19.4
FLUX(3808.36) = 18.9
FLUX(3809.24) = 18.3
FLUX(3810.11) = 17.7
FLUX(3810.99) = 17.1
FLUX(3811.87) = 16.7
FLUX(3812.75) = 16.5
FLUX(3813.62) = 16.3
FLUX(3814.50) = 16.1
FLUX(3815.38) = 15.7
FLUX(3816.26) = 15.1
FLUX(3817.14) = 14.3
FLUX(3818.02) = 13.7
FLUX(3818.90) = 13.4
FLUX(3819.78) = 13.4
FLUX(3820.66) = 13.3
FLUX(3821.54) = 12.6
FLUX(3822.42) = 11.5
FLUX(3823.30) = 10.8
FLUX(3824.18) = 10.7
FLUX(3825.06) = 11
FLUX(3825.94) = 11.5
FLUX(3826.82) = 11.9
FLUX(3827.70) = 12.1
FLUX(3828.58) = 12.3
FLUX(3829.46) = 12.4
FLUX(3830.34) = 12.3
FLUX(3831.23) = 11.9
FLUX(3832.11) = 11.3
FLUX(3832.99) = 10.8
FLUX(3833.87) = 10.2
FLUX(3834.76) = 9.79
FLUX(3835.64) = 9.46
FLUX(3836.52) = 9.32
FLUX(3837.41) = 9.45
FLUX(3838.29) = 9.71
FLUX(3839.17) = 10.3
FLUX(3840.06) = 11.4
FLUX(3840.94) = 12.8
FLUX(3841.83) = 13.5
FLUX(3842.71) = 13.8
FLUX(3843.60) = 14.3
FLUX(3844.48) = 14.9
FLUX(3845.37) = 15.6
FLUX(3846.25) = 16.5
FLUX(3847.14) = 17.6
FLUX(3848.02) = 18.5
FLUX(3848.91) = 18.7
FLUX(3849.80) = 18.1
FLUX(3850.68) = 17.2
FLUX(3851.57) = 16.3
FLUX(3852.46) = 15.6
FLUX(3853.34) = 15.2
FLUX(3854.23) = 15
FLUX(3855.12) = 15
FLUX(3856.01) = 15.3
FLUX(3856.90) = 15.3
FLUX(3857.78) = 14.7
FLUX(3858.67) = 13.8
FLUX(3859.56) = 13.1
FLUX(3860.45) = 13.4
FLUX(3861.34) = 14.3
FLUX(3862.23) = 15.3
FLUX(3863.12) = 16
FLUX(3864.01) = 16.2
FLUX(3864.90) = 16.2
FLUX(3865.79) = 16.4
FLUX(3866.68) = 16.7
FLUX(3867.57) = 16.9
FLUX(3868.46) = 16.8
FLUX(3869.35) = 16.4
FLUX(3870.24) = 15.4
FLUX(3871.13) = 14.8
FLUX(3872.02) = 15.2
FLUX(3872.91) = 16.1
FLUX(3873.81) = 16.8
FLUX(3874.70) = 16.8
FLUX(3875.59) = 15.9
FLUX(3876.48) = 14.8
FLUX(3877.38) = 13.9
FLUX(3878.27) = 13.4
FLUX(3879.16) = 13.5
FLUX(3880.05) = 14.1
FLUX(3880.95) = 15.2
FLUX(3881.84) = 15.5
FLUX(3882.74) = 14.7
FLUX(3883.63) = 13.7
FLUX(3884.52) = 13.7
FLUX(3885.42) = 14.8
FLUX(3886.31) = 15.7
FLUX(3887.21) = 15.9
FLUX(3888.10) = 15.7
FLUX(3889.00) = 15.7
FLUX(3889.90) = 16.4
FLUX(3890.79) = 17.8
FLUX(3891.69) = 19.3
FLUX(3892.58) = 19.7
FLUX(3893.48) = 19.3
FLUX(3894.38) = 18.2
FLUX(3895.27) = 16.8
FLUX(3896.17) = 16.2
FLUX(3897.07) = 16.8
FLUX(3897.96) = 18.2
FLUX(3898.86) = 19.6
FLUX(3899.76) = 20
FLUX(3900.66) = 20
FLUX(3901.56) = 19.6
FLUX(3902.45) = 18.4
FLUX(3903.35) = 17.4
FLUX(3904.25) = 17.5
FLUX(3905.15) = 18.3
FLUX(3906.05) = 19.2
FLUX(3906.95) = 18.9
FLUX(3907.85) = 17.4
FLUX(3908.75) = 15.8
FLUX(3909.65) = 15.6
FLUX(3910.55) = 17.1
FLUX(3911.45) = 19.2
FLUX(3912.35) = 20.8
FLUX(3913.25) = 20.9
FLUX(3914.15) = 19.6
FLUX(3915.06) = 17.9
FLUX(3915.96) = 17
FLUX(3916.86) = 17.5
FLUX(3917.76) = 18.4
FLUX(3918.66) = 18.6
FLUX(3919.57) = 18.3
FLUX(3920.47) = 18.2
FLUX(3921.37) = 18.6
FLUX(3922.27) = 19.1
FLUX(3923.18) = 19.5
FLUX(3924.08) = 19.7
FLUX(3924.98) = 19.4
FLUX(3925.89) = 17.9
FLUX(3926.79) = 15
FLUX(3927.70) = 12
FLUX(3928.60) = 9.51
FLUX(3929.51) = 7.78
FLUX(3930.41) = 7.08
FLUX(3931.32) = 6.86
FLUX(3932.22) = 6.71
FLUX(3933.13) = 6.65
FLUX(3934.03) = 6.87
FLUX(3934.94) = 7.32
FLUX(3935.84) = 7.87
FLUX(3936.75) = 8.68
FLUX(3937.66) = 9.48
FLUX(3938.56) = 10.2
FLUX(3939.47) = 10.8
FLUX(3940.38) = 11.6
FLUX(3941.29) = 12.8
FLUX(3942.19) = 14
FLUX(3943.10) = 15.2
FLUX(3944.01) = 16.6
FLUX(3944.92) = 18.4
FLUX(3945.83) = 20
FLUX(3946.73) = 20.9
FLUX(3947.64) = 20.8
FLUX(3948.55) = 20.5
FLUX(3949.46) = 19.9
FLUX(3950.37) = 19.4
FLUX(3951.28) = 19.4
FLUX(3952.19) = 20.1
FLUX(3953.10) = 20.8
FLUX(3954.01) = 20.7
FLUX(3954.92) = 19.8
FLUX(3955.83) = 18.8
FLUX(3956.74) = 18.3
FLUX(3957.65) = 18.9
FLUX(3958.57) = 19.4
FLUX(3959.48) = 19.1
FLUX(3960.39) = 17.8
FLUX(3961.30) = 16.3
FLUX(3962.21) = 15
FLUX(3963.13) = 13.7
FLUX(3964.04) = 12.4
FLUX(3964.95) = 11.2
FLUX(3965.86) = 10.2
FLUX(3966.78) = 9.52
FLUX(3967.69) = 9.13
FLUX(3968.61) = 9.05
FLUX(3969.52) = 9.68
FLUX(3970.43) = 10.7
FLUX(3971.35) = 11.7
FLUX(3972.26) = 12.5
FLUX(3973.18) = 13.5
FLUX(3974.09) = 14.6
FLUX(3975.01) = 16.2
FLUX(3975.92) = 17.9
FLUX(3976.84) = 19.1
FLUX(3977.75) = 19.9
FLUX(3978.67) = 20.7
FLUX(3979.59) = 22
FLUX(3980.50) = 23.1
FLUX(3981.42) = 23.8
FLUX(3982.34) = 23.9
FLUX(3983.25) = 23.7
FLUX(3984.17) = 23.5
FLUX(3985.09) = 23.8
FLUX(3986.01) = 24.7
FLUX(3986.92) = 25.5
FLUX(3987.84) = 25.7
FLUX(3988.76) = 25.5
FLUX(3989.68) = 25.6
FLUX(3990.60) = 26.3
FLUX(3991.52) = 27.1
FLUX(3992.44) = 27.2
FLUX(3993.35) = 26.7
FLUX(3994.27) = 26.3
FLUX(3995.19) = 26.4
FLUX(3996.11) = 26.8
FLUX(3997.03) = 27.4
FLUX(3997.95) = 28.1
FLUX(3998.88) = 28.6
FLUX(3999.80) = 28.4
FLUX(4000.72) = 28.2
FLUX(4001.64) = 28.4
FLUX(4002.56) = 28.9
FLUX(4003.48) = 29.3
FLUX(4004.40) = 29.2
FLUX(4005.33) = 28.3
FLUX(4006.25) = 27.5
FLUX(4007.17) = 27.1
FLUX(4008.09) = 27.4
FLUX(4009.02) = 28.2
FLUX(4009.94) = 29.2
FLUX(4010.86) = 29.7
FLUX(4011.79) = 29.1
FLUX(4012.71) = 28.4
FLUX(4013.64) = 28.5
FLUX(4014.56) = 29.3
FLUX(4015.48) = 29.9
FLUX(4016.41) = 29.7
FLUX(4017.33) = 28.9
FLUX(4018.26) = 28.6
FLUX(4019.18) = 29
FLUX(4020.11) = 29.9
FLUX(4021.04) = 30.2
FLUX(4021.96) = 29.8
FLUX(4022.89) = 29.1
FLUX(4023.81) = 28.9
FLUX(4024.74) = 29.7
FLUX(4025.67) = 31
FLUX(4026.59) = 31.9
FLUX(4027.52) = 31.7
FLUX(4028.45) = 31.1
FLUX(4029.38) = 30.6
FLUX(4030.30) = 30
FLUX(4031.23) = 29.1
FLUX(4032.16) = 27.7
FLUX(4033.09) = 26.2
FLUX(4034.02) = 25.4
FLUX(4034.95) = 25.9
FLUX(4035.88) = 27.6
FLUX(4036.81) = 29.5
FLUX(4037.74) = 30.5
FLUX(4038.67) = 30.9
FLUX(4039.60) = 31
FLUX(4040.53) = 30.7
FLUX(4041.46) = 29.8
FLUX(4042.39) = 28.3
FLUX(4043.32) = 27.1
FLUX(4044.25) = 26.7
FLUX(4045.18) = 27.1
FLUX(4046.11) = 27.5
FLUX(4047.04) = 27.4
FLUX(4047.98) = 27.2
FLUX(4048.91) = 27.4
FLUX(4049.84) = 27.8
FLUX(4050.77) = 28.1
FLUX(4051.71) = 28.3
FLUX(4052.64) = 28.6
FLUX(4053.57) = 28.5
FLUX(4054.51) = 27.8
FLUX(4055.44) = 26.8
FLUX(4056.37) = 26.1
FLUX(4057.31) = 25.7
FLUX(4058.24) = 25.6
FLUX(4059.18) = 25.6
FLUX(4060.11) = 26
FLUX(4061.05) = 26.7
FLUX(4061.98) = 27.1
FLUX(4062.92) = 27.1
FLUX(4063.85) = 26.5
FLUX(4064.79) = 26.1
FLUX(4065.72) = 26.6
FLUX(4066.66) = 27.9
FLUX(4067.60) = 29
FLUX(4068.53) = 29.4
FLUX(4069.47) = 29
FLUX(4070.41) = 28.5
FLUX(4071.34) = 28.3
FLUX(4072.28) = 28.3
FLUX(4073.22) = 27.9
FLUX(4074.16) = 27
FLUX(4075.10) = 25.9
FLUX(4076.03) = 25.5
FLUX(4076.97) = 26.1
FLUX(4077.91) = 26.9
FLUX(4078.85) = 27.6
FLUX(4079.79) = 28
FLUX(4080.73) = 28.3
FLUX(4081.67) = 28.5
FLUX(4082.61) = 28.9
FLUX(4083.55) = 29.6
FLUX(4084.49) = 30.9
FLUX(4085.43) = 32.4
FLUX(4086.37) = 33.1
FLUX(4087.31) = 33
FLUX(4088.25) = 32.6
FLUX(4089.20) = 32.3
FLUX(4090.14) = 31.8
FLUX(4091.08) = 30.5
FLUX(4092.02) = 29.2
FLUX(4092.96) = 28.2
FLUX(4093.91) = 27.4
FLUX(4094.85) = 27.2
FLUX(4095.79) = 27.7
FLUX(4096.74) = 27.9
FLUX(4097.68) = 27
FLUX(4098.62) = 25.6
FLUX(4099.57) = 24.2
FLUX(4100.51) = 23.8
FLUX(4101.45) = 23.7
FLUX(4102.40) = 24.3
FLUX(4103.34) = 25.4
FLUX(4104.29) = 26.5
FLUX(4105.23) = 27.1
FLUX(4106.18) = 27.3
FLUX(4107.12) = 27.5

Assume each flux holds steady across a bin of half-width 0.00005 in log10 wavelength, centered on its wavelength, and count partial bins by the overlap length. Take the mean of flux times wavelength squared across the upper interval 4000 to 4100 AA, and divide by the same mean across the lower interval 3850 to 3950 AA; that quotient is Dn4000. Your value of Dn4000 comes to 1.95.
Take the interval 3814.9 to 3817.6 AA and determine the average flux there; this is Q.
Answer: 15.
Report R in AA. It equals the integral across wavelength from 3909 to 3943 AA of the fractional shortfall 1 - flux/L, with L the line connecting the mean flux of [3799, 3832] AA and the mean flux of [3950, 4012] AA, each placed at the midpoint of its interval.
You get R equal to 8.9 AA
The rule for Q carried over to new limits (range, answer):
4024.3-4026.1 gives 30.3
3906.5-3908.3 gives 18.1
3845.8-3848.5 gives 17.6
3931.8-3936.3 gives 7.09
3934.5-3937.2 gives 7.97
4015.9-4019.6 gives 29.1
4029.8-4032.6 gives 29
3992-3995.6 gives 26.7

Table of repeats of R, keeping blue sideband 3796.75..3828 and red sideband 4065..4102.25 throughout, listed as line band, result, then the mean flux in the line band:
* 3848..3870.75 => 2.1 AA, 15.8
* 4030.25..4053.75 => -1.7 AA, 28.2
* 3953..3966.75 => 3.6 AA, 16.5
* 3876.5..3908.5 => 3.7 AA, 16.8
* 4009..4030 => -3.8 AA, 29.7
